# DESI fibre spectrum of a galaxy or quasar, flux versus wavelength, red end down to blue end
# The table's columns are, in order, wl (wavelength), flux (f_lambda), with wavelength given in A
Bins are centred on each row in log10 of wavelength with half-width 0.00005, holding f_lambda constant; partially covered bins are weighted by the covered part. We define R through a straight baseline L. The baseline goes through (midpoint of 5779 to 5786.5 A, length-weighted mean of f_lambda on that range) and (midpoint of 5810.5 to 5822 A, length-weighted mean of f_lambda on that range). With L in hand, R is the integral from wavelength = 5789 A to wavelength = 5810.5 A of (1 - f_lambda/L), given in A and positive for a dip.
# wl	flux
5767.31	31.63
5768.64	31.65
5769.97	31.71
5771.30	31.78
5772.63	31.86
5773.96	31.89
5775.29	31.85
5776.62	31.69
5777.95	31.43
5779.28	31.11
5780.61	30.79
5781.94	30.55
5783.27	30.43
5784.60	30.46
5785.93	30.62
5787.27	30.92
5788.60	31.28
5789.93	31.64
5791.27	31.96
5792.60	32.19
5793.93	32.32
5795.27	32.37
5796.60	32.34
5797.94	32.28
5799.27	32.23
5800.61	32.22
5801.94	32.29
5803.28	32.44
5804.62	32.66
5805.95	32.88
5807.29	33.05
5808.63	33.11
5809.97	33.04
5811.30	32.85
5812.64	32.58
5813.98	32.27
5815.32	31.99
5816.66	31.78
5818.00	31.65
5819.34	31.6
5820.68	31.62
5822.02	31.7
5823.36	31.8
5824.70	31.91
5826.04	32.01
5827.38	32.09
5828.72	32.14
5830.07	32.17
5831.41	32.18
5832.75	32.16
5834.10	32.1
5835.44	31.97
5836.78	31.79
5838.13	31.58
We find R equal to -0.7 A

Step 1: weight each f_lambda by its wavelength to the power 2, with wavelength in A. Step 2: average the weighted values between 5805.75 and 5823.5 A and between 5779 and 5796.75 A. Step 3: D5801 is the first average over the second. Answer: 1.04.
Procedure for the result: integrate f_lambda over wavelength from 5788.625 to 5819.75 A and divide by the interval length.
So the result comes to 32.3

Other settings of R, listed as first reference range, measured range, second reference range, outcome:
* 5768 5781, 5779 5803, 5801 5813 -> 0.46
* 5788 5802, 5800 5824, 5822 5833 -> -0.17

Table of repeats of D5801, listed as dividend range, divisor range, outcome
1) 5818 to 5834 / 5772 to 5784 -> 1.04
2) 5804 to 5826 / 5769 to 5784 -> 1.04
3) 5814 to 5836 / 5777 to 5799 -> 1.03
